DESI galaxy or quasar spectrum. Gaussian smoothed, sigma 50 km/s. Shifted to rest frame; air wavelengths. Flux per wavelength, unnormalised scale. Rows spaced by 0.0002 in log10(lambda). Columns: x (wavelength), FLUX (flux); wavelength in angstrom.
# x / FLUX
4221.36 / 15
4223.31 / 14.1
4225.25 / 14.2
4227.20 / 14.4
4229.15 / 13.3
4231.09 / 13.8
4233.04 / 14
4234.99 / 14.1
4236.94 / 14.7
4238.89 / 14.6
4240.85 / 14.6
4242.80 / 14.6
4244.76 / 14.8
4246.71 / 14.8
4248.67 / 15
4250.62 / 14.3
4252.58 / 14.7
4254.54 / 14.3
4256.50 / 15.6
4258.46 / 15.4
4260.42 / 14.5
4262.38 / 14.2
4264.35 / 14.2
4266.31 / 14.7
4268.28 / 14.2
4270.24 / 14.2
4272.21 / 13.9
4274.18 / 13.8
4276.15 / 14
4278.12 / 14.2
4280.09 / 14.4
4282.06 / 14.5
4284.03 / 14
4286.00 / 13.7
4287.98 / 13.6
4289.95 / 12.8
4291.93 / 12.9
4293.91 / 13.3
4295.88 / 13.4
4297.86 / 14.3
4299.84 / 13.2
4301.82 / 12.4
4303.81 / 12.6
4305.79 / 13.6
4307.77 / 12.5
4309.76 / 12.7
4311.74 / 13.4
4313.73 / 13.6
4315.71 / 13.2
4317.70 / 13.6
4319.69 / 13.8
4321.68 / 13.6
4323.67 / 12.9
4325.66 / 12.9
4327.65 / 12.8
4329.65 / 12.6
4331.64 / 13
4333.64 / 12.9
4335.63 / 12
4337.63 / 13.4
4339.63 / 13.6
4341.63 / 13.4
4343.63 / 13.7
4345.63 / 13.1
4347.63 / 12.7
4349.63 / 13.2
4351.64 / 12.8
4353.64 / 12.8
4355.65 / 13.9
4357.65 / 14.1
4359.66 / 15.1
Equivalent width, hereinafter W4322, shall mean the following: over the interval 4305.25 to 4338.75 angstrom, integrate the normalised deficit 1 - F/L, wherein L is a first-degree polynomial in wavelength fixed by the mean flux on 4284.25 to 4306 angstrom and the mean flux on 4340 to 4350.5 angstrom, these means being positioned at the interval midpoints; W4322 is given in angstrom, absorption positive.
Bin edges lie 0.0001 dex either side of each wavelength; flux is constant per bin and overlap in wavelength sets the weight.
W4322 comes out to 0.4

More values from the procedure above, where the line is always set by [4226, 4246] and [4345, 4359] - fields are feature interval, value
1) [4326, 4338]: 0.62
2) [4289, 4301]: 0.41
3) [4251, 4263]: -0.57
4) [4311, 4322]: 0.05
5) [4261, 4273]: -0.19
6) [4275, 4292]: 0.05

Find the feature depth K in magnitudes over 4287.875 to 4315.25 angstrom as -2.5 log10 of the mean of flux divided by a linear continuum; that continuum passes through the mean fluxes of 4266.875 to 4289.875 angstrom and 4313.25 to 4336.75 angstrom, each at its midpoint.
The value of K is 0.03 mag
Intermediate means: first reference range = 14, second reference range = 13.1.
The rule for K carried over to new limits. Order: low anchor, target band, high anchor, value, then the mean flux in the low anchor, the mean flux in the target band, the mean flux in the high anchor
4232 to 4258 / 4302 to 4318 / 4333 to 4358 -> 0.05 mag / 14.6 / 13.1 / 13.2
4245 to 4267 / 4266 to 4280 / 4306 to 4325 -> 0.01 mag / 14.7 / 14.1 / 13.3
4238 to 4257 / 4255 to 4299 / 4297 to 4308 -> -0.02 mag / 14.7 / 14.1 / 13.1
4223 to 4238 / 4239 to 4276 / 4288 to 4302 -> -0.06 mag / 14.1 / 14.5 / 13.3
